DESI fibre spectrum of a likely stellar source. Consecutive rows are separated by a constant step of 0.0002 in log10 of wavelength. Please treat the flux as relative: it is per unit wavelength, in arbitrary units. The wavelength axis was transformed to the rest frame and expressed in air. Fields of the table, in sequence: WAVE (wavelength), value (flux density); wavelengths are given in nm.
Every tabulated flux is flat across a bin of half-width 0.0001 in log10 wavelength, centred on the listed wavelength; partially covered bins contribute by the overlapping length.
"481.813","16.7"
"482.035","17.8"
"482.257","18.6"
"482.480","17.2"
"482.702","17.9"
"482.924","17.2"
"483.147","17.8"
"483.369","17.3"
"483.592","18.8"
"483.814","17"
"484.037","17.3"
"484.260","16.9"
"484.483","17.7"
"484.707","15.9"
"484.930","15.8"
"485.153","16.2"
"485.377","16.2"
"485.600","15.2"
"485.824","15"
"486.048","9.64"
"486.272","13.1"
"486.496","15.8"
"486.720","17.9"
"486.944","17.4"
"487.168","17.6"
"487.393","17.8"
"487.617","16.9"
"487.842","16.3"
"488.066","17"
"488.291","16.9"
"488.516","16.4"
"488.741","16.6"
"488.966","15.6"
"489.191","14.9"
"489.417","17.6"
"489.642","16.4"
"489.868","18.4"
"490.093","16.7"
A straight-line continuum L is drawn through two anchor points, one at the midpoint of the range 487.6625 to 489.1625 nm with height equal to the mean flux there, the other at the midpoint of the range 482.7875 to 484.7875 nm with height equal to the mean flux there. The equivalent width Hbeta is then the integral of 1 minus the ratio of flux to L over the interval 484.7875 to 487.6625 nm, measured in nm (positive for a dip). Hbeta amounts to 0.193 nm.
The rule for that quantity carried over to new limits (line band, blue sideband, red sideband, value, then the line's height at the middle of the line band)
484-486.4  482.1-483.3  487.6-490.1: 0.28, 17.3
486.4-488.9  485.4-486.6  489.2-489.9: -0.27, 15.3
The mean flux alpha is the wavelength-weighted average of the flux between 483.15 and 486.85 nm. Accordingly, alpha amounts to 16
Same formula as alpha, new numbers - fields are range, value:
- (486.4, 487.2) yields 17.2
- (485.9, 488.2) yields 15.9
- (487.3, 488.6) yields 16.9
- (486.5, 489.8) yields 16.8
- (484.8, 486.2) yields 14.6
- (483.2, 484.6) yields 17.5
